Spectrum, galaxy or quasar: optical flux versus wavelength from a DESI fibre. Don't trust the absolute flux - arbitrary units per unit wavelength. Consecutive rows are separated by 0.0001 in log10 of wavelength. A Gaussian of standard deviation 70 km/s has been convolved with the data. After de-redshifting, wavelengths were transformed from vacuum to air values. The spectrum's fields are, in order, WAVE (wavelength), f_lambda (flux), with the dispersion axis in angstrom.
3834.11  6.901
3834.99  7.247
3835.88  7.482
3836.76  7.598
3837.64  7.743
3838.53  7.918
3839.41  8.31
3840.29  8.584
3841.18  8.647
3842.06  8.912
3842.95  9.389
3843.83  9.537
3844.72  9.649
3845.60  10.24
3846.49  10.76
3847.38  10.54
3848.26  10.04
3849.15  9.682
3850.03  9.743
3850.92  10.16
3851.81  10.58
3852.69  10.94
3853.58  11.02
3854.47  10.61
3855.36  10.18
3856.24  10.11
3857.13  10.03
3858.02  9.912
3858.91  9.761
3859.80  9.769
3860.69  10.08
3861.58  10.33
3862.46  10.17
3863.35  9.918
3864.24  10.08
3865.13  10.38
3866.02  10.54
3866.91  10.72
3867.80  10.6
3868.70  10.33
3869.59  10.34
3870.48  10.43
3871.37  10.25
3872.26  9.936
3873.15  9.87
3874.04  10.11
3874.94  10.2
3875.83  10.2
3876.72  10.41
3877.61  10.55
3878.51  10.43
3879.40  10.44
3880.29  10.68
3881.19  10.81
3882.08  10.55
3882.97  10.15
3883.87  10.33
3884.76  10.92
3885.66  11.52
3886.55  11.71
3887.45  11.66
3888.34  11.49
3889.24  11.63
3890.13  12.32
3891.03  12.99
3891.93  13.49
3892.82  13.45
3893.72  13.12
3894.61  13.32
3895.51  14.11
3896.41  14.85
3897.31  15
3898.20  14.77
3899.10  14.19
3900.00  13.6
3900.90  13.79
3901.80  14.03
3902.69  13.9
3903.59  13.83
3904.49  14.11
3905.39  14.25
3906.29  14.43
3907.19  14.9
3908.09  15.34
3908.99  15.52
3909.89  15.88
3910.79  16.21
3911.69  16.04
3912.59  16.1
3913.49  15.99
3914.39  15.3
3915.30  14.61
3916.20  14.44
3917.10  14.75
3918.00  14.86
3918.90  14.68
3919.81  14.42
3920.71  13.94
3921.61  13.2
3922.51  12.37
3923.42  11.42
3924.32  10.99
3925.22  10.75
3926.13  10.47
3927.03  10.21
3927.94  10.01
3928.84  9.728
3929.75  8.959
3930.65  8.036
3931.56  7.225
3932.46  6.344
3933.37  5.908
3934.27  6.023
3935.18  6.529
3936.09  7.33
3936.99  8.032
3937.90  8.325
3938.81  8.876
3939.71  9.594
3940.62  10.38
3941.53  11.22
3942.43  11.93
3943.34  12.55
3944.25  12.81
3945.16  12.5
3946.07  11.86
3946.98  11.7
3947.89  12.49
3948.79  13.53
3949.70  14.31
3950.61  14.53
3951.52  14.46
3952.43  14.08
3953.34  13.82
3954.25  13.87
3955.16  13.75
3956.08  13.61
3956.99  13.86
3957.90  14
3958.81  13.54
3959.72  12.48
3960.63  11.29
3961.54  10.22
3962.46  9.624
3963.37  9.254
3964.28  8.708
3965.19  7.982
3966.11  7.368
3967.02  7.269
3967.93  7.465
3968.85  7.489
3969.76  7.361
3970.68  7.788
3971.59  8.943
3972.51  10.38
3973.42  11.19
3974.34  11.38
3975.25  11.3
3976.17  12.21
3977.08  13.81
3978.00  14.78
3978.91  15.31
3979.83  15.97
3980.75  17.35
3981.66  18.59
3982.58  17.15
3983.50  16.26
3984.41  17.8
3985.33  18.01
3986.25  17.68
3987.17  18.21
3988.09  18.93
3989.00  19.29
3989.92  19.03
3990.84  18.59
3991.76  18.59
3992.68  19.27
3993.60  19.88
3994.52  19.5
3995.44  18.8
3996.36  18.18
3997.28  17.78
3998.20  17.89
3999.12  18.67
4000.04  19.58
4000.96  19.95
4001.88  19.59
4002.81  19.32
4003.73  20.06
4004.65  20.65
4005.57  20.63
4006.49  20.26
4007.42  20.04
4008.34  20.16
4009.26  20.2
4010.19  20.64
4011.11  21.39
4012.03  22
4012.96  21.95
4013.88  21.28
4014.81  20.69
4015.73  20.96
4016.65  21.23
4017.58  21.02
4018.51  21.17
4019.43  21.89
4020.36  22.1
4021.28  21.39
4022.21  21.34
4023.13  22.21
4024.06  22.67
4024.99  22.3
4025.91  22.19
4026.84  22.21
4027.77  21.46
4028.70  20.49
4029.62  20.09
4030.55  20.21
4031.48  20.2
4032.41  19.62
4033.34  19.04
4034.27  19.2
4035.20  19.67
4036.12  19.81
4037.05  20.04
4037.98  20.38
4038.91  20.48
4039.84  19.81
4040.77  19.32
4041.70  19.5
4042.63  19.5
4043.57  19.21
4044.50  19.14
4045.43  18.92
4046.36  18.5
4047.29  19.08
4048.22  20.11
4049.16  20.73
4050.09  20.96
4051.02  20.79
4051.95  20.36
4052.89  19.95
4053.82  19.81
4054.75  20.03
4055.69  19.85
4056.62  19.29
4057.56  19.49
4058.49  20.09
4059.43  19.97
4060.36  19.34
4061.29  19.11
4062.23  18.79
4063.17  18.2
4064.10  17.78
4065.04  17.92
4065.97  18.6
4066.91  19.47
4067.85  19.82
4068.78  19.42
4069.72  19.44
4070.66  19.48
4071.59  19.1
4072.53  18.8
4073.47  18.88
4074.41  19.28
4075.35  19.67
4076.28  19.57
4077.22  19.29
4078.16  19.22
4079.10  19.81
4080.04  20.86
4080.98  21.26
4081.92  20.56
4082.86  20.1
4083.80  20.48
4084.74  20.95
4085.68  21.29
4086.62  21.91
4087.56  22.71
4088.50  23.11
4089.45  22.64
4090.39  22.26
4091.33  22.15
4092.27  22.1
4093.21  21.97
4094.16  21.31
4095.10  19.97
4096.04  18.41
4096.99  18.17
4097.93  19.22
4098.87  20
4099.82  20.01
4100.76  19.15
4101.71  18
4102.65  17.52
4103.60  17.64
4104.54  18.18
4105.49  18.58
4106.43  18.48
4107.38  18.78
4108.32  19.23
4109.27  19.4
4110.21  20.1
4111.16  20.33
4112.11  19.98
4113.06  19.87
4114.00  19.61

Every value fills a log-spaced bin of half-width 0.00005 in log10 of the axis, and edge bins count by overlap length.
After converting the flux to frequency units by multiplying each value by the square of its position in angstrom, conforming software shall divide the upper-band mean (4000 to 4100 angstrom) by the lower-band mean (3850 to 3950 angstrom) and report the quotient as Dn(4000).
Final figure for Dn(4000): 1.88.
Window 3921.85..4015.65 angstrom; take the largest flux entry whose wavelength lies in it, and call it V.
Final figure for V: 22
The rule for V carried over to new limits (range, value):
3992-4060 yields 22.67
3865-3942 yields 16.21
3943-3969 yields 14.53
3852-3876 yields 11.02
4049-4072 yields 20.96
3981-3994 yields 19.88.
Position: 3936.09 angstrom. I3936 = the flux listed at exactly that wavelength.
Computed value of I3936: 7.33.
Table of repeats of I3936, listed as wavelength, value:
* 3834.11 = 6.901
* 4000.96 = 19.95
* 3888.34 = 11.49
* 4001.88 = 19.59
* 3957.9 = 14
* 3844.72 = 9.649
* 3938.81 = 8.876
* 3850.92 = 10.16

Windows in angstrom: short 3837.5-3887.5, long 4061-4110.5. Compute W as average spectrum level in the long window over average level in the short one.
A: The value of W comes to 2.0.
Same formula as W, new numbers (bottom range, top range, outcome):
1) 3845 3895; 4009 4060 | 1.91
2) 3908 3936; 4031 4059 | 1.64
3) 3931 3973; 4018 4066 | 1.92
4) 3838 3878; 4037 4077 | 1.95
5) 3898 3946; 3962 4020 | 1.37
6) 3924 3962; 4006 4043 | 1.89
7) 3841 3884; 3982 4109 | 1.95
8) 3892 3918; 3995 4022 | 1.39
